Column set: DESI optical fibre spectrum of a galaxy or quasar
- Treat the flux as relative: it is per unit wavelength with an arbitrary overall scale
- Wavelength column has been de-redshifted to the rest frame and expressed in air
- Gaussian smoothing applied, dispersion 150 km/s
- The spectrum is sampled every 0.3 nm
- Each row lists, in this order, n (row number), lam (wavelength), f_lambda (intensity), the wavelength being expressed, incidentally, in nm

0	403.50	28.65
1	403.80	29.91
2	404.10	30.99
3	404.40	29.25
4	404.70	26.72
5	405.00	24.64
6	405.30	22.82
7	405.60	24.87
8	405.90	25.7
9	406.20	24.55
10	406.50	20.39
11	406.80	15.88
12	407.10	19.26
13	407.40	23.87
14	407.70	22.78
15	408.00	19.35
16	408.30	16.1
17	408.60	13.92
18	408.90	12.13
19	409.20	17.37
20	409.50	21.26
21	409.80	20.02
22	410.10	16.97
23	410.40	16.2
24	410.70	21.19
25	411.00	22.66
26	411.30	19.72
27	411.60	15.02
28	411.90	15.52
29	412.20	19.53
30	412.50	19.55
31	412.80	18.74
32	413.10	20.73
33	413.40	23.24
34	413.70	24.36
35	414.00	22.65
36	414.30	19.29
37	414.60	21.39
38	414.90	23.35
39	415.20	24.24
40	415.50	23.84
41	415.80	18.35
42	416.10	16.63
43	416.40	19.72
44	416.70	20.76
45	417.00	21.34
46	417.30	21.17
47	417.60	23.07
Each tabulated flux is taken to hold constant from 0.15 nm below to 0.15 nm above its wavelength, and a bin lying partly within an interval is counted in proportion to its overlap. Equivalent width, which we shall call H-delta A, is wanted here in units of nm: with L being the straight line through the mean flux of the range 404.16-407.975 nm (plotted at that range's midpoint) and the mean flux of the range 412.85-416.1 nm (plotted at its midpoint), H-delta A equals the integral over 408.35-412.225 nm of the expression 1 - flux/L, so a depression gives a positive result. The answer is 0.84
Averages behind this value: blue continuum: 23.4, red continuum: 21.8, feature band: 17.7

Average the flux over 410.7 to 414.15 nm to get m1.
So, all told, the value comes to 20.2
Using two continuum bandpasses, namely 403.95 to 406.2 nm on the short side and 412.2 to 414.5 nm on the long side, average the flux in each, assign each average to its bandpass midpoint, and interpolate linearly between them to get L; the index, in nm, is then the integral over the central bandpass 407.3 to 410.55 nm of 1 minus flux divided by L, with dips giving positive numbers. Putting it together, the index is 0.79 nm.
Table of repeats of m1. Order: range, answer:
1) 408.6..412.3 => 17.9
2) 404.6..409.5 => 20.6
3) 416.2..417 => 20.2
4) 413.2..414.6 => 22.2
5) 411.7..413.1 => 18.5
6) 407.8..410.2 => 17.3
